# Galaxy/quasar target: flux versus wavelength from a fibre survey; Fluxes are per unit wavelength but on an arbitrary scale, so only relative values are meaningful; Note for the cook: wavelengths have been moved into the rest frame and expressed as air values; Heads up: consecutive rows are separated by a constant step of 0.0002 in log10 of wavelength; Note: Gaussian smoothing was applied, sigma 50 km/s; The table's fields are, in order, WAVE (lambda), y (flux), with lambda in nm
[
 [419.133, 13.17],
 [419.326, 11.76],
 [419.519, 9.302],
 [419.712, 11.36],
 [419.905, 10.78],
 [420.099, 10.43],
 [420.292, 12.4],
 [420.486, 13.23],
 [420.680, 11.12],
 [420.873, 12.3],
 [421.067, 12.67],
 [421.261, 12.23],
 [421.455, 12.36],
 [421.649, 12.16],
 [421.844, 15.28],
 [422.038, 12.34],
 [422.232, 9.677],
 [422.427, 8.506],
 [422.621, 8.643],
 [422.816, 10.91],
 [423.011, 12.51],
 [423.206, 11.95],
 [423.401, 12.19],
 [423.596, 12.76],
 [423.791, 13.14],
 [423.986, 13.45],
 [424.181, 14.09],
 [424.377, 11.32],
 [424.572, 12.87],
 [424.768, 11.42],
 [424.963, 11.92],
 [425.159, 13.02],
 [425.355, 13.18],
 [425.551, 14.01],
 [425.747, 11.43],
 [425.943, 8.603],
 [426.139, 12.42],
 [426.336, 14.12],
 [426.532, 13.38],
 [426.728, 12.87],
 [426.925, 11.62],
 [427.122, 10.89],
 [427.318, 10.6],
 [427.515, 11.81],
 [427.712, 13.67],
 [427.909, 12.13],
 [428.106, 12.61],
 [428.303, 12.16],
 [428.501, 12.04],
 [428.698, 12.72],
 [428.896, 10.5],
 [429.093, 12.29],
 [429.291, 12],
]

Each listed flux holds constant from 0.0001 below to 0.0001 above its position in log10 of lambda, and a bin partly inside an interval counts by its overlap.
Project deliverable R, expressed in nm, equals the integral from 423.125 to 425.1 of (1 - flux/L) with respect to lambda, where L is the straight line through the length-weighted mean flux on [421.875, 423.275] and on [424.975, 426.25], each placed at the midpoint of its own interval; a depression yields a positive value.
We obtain -0.181 nm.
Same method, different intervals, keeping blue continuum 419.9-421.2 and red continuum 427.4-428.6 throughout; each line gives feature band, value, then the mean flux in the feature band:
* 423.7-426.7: -0.09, 12.6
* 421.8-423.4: 0.12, 11.1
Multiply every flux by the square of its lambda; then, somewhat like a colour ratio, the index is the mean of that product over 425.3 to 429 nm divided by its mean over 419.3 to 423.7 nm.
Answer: 1.1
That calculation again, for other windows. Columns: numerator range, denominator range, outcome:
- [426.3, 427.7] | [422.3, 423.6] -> 1.14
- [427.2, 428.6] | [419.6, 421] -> 1.08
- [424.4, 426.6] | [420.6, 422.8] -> 1.09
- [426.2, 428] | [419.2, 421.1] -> 1.11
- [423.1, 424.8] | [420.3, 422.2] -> 1.02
